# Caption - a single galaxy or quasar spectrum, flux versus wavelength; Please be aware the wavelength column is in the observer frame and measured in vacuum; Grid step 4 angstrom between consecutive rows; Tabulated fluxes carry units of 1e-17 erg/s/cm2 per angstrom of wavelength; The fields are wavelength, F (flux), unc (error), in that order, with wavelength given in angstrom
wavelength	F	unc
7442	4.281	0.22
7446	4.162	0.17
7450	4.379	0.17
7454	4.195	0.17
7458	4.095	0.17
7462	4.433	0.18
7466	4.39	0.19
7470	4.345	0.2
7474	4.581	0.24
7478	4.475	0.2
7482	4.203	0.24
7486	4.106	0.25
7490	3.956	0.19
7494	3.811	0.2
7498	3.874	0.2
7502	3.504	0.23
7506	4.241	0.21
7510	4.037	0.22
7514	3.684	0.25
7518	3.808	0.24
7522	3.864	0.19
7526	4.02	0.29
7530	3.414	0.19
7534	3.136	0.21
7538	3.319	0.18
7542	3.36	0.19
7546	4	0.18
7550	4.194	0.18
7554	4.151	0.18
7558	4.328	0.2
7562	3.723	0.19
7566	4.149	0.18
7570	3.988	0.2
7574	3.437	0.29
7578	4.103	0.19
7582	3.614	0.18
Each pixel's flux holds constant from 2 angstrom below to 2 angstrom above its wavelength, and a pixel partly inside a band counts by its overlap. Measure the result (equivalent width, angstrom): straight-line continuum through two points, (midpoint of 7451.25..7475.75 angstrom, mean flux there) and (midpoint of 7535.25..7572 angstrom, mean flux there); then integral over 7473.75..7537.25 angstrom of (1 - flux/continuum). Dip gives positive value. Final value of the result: 3.8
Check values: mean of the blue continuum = 4.34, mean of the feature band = 3.89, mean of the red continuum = 3.9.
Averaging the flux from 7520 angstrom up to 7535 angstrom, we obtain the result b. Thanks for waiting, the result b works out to 3.64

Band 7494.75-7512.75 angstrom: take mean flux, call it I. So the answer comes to 3.9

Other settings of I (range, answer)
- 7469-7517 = 4.06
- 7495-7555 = 3.77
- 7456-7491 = 4.3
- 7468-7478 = 4.47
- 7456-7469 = 4.31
